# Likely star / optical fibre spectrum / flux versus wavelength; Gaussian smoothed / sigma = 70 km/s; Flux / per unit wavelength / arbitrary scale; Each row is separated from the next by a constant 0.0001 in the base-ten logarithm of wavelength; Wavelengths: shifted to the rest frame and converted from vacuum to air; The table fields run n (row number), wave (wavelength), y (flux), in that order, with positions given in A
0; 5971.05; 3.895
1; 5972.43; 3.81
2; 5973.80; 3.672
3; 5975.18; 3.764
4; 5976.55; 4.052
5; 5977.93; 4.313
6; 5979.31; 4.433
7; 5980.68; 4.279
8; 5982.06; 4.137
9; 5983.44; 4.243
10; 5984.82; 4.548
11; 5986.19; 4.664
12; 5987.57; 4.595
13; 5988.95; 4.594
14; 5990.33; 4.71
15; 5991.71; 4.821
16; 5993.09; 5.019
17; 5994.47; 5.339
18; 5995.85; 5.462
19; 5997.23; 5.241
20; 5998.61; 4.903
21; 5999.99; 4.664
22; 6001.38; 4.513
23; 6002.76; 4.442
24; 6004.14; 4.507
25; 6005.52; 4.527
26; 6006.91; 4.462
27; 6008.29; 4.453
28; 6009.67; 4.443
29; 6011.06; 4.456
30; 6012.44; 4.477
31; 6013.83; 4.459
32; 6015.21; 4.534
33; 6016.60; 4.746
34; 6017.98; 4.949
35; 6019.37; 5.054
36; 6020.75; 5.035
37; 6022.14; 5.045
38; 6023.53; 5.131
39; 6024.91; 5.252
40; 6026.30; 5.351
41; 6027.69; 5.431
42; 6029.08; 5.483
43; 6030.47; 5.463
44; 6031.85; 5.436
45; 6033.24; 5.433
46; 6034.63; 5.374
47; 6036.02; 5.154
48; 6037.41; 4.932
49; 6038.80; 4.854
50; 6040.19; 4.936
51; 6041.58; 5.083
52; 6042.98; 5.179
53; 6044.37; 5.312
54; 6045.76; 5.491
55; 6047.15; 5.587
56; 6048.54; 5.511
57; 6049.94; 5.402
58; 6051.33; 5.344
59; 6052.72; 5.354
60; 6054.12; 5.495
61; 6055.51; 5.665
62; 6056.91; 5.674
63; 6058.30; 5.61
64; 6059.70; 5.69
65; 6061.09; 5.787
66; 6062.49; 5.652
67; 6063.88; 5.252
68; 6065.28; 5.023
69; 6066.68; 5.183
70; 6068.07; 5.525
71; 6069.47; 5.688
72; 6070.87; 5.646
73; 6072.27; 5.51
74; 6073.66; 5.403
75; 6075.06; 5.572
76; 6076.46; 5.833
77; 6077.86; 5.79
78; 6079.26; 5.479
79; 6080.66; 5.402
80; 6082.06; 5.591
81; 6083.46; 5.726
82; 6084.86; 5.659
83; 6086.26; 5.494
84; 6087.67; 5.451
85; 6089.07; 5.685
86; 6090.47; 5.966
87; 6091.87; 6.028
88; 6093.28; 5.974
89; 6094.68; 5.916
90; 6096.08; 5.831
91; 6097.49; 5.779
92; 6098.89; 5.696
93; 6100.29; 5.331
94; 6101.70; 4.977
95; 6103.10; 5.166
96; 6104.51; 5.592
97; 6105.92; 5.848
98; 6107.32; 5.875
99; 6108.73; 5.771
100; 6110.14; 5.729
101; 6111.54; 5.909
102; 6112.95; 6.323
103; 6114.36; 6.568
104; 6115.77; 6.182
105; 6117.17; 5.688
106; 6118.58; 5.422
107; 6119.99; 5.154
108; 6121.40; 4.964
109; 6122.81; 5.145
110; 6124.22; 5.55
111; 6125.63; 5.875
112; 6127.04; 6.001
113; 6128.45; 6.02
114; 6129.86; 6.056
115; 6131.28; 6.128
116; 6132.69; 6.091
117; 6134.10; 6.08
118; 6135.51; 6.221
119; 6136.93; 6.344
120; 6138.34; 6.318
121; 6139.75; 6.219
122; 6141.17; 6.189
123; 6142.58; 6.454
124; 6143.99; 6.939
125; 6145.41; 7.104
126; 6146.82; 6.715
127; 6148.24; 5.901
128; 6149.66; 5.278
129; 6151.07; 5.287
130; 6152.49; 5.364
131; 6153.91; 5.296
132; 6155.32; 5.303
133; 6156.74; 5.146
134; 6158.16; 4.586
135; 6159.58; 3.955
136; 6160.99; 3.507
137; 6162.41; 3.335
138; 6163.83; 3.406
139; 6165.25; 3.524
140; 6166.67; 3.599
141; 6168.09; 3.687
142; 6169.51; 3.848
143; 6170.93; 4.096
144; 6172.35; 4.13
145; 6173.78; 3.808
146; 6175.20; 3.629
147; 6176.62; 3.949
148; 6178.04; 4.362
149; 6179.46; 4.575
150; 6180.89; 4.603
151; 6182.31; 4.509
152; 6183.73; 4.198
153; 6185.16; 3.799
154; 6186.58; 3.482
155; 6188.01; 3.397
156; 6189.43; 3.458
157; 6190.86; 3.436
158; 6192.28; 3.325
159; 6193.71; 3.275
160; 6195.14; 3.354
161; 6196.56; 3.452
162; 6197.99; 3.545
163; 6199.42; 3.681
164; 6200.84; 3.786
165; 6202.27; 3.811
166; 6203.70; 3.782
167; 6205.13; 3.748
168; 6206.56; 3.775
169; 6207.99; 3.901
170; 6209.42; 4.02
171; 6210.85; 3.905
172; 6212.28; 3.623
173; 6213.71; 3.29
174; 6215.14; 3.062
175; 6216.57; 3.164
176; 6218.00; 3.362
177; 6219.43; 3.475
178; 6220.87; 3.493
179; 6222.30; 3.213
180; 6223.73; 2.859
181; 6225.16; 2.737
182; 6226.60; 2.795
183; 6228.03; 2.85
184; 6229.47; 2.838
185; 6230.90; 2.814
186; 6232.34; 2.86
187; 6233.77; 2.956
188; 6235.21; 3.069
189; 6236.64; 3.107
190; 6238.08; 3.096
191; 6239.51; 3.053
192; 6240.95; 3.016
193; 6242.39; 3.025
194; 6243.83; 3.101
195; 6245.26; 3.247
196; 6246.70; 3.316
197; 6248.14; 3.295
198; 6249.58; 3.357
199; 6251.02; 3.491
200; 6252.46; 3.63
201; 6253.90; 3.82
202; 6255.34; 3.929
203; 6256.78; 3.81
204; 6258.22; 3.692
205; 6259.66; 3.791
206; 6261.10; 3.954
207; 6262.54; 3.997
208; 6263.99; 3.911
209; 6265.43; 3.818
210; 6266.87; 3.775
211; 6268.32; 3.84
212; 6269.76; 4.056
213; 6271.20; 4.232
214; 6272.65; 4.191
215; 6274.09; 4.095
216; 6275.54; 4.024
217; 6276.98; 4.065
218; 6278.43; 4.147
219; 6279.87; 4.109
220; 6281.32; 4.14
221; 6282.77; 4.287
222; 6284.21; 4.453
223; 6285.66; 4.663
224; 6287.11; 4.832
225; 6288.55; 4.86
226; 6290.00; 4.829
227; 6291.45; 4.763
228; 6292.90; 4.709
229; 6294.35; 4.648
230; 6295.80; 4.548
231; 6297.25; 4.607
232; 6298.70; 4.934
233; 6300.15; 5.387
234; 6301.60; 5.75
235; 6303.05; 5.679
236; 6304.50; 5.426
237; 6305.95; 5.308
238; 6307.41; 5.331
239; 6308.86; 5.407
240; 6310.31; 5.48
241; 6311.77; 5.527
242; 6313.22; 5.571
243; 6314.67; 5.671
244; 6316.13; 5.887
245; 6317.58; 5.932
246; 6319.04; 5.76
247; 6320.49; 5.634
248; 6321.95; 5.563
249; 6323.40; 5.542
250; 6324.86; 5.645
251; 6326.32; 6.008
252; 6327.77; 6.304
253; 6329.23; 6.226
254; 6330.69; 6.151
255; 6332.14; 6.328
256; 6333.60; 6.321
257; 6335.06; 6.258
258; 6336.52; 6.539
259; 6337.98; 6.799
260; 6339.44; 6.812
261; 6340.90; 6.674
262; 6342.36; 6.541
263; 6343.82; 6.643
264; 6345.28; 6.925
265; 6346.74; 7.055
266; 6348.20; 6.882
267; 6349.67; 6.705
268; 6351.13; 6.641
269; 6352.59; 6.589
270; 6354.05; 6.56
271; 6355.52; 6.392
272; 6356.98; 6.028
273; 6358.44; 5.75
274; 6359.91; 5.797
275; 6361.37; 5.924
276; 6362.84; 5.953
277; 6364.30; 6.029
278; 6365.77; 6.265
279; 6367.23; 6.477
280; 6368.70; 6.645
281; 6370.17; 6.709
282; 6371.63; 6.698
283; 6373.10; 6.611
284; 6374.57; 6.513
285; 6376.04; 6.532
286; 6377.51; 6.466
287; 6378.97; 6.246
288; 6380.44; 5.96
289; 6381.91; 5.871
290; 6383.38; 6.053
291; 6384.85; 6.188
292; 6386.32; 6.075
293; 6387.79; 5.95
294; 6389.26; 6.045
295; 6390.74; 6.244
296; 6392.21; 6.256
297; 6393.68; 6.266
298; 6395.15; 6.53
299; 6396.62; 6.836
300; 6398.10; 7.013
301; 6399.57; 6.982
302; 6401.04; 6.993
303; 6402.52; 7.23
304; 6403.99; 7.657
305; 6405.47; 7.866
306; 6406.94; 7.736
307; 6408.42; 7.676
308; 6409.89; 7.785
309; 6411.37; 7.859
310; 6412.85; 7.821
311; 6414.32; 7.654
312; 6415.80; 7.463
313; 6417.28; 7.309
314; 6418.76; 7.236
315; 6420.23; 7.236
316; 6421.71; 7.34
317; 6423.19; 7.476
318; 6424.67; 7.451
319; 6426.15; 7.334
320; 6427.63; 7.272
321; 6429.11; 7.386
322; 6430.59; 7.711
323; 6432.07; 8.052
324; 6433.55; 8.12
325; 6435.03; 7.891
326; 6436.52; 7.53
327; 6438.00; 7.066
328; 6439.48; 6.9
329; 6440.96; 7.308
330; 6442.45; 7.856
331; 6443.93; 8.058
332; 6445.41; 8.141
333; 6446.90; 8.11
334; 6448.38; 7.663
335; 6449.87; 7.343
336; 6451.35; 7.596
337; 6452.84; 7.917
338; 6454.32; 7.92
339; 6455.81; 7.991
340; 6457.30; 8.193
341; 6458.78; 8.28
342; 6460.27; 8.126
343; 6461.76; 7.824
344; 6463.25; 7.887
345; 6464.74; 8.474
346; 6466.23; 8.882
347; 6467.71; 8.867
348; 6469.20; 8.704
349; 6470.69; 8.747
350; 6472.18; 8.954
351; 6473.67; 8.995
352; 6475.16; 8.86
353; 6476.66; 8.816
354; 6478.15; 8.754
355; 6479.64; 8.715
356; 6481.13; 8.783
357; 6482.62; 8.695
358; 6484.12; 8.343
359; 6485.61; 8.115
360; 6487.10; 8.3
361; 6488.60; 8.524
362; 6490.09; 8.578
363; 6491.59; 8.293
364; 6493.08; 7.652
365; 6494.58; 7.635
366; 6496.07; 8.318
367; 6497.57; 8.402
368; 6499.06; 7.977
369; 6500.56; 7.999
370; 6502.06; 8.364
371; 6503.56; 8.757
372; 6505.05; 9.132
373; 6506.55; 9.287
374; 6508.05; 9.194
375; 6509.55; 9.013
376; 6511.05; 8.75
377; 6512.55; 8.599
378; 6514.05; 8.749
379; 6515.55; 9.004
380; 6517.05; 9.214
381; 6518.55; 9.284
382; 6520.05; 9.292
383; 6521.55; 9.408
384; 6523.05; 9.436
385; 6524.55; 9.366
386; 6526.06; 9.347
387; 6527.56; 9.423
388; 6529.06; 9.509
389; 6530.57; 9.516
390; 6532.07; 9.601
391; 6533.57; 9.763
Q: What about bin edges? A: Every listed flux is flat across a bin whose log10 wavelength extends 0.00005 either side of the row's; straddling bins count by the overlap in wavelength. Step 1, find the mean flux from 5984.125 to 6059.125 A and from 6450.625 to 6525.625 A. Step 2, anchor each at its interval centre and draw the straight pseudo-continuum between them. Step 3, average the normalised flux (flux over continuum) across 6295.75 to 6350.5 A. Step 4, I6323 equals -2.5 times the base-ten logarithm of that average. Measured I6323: 0.23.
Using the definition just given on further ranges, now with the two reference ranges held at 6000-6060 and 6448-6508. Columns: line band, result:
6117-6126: 0.076 mag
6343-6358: 0.126 mag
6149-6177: 0.387 mag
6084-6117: -0.033 mag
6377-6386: 0.244 mag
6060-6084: -0.029 mag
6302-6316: 0.280 mag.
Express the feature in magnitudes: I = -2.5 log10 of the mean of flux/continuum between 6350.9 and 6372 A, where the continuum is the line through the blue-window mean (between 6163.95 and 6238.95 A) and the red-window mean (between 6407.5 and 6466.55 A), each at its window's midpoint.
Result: 0.02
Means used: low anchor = 3.54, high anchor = 7.72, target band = 6.28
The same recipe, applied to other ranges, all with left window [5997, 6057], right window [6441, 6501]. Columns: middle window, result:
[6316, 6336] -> 0.205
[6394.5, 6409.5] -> 0.073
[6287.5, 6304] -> 0.370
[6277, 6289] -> 0.488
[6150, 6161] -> 0.214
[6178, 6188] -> 0.432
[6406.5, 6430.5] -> 0.054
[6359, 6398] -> 0.206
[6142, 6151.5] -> -0.063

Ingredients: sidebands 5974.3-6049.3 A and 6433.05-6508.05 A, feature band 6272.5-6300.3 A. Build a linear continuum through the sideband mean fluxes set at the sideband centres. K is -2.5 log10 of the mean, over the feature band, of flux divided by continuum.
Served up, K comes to 0.461 mag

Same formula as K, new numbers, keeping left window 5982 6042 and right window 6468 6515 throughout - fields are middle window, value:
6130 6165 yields 0.07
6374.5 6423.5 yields 0.14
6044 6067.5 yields -0.05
